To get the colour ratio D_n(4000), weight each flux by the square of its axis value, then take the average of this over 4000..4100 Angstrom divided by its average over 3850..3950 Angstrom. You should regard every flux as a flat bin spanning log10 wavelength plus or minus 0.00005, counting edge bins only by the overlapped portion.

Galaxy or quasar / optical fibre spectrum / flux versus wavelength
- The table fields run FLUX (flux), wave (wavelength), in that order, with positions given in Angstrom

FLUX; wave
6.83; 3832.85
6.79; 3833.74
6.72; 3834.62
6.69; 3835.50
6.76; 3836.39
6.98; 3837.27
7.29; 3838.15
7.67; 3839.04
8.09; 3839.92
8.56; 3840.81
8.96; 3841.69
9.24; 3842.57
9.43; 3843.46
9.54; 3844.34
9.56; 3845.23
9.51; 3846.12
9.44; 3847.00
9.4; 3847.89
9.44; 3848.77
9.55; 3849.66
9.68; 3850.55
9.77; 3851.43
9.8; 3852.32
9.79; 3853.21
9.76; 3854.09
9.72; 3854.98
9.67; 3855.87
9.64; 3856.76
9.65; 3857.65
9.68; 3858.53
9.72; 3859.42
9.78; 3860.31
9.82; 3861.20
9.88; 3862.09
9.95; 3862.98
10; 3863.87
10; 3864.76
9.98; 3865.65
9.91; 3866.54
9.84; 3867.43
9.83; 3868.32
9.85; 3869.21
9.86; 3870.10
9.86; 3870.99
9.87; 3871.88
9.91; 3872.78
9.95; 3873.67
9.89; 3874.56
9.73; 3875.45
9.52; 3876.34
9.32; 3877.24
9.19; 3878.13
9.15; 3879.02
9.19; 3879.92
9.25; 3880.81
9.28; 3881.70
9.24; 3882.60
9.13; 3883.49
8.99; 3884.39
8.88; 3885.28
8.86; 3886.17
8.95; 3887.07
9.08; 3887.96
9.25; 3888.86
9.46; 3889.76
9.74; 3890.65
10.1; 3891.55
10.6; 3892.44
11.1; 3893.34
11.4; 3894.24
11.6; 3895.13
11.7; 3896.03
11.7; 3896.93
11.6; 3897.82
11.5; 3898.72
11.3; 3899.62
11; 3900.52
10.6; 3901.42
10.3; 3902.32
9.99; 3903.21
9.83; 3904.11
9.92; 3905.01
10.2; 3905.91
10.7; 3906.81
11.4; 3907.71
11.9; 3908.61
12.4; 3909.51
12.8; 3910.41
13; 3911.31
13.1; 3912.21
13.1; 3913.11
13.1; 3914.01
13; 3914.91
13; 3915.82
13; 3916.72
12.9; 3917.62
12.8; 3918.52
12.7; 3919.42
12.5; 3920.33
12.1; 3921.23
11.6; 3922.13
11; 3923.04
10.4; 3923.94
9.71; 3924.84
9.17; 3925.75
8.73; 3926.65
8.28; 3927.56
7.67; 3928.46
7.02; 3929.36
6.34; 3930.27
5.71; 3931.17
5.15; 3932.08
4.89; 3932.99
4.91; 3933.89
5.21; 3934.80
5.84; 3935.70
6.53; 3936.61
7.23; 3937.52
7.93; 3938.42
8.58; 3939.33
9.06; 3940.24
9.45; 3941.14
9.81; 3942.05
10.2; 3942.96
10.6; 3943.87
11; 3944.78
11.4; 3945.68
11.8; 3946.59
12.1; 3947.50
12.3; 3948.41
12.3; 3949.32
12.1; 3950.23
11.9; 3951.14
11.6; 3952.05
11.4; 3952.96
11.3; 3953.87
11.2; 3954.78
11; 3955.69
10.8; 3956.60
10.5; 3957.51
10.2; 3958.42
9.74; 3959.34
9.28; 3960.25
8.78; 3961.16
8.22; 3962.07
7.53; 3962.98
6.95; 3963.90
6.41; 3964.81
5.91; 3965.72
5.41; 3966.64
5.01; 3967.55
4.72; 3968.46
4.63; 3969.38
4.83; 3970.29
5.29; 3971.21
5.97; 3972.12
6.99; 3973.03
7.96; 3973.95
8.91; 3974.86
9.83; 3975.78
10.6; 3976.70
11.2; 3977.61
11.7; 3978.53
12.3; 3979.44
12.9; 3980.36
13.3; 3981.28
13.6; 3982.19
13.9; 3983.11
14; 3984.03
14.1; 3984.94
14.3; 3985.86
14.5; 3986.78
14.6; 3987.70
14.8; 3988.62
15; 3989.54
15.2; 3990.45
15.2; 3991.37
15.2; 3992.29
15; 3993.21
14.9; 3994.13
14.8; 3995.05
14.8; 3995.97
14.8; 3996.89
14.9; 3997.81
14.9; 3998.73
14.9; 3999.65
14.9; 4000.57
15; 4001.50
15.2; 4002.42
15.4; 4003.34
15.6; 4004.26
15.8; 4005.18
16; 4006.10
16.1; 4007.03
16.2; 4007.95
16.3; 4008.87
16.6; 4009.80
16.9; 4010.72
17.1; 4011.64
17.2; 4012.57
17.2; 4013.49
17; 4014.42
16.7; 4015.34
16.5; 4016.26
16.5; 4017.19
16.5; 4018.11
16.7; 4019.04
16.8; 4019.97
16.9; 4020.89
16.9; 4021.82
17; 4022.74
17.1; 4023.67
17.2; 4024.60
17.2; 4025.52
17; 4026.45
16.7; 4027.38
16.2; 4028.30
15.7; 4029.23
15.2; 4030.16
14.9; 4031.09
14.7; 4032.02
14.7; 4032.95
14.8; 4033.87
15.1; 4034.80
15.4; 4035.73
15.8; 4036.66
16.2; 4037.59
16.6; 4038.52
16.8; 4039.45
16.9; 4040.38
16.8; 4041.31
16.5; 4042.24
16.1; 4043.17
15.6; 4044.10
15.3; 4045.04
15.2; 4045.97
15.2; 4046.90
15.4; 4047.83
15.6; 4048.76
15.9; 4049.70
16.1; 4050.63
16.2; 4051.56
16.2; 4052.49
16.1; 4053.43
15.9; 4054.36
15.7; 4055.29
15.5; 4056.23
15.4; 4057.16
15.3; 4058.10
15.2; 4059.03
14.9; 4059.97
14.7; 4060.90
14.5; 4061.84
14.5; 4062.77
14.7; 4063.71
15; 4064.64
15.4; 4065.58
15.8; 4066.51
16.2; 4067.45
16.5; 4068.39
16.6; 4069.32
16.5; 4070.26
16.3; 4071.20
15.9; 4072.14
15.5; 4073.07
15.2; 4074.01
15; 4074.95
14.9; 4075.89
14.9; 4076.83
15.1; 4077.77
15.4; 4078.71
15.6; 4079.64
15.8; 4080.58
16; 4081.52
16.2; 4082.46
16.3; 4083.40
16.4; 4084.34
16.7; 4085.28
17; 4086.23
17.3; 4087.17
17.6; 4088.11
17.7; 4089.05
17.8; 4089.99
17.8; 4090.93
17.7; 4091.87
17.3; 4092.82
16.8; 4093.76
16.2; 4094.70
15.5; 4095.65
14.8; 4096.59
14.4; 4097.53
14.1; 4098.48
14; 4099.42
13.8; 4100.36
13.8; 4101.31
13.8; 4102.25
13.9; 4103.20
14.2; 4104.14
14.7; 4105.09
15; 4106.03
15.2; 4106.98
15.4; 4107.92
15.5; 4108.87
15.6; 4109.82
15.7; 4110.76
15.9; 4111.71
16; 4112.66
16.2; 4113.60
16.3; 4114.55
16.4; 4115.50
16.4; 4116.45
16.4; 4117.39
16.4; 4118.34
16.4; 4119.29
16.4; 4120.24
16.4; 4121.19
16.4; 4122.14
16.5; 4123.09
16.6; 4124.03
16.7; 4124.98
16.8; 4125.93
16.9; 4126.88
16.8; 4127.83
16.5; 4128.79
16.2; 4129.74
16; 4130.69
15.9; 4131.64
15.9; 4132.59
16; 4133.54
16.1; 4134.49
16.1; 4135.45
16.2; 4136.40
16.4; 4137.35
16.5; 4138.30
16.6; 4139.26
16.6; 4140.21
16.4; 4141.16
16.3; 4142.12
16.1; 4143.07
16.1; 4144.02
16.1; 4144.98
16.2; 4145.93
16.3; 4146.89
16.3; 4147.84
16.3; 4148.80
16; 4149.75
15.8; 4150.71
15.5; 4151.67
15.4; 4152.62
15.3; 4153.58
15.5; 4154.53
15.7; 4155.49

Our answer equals 1.72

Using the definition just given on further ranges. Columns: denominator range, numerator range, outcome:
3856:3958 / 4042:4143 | 1.72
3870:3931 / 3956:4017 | 1.25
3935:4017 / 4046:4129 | 1.40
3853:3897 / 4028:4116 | 1.77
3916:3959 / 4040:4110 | 1.71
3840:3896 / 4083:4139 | 1.87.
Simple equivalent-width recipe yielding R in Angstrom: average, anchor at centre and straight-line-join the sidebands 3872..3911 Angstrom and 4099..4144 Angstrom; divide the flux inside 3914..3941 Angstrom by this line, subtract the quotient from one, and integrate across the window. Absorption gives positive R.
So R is 4.7 Angstrom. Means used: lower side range 10.2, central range 9.14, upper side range 15.9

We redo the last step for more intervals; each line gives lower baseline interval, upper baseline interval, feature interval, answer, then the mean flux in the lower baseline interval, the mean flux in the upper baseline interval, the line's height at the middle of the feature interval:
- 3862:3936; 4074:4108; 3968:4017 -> -2.5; 10.1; 15.7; 12.8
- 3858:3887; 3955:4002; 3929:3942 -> 4.6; 9.6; 11.2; 10.5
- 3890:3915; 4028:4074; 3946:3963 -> 2.7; 11.3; 15.6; 12.9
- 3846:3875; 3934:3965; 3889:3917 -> -4.8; 9.77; 9.69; 9.73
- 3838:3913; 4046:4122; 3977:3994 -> -1.2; 9.99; 15.7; 13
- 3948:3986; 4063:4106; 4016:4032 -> -4.9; 9.74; 15.7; 12.6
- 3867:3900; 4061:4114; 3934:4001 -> 8.8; 9.94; 15.7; 12.3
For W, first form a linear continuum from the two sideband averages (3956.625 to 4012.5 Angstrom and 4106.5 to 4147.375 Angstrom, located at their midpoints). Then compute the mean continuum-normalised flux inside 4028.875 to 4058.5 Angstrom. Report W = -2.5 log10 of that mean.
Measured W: -0.14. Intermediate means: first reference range 12.1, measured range 15.7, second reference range 16.2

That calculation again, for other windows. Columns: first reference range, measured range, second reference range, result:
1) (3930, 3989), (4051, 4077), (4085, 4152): -0.128 mag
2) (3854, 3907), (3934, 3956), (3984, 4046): 0.270 mag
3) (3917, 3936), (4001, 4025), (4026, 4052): -0.161 mag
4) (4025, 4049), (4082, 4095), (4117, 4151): -0.064 mag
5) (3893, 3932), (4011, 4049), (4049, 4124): -0.146 mag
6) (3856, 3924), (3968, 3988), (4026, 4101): 0.262 mag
